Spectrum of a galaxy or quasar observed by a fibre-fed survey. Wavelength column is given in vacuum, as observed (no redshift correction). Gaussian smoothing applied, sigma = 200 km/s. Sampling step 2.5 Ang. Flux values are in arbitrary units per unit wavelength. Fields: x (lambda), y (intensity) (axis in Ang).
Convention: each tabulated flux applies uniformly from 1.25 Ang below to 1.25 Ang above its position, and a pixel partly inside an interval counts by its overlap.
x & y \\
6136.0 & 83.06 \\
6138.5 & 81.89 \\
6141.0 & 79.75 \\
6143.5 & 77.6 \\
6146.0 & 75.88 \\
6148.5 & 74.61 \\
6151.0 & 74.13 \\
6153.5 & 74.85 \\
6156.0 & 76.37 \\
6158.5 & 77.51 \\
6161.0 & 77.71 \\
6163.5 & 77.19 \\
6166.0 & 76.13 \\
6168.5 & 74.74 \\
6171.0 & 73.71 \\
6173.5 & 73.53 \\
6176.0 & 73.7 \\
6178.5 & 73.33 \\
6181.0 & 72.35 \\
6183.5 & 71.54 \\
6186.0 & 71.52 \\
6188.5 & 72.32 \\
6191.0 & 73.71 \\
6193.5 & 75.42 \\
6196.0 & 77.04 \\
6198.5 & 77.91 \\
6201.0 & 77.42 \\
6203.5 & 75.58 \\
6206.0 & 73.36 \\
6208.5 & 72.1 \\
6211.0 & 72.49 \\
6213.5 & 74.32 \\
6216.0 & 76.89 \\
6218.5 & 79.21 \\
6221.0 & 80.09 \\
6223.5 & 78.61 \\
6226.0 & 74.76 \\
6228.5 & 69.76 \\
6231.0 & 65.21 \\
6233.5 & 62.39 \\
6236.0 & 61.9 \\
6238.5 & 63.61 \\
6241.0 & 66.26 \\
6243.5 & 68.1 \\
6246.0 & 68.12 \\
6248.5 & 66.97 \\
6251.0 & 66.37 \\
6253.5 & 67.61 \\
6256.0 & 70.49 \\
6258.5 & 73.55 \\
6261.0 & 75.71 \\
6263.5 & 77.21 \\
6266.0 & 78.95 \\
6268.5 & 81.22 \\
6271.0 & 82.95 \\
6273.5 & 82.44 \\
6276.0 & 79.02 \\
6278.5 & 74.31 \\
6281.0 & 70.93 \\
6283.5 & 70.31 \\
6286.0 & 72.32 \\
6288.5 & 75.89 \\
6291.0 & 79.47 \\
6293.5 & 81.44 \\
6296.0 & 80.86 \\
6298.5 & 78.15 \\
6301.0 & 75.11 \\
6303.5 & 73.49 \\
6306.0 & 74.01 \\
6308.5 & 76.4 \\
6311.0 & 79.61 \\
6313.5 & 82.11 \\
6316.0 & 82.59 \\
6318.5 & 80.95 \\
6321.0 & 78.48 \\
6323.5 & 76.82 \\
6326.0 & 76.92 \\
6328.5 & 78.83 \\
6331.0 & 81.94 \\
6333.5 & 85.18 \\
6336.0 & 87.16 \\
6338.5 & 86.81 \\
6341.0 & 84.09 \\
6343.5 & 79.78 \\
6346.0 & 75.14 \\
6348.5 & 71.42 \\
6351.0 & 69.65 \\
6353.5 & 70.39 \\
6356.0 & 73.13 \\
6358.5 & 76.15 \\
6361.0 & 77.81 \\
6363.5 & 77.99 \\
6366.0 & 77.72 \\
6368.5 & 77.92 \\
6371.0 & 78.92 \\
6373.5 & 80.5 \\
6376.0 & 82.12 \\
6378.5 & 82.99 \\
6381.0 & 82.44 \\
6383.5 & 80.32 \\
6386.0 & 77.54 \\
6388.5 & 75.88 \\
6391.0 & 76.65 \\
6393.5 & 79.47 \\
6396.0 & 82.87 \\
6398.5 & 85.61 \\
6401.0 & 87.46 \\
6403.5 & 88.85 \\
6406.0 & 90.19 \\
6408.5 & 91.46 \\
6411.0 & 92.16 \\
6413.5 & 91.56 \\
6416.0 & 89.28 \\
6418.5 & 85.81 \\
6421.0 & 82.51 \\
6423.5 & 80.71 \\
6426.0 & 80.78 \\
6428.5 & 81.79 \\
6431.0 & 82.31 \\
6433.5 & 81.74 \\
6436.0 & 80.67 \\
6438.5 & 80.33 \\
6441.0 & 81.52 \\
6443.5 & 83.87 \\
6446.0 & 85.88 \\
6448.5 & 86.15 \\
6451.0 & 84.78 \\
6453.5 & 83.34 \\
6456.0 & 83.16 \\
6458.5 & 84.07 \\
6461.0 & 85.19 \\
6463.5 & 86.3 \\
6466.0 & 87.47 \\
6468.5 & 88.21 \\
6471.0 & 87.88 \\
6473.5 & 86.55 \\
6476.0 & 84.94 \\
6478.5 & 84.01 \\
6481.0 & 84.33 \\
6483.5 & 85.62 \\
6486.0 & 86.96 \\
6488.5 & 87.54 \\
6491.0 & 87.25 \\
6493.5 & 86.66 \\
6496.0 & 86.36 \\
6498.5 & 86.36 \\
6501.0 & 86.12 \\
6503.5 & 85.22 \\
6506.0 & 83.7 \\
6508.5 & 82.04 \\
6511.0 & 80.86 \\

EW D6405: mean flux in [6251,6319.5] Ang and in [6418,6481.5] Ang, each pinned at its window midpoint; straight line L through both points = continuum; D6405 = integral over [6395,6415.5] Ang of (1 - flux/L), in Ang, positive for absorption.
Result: -1.7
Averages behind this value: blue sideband 76.7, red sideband 84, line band 88.9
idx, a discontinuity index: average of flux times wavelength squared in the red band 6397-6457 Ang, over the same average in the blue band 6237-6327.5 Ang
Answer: 1.18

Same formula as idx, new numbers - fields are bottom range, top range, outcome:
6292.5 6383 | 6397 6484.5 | 1.12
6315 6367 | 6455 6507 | 1.14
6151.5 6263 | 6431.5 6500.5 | 1.27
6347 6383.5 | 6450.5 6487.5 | 1.14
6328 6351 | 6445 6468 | 1.10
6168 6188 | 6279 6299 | 1.08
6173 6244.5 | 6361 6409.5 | 1.19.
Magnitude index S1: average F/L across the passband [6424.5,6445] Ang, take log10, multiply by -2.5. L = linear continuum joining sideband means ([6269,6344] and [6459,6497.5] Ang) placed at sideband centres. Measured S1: 0.04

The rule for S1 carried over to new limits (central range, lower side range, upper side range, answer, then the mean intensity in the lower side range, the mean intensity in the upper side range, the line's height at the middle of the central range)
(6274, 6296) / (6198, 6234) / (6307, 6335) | 0.028 mag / 74.2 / 80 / 78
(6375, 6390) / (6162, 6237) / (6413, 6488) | 0.020 mag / 73.7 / 84.6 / 81.6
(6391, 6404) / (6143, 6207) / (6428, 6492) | -0.016 mag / 74.9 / 84.7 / 82.6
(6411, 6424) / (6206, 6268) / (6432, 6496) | -0.060 mag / 71.4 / 85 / 82.2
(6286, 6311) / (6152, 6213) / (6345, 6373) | -0.029 mag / 74.6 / 75.3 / 75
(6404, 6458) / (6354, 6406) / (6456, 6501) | -0.020 mag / 80.2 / 86.1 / 83.3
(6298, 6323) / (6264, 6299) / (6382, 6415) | 0.019 mag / 77.7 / 84.6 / 79.4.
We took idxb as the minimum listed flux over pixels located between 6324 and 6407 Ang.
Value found 69.65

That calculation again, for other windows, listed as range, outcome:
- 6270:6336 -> 70.31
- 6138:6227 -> 71.52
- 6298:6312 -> 73.49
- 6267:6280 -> 74.31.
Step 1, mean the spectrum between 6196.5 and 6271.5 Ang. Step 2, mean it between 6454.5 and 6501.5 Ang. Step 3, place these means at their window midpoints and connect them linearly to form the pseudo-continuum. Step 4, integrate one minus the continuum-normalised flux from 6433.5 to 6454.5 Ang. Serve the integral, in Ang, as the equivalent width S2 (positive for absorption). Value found 0.2 Ang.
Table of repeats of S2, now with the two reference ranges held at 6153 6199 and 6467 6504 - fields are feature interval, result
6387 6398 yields 0.5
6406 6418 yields -1.0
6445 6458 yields 0.1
